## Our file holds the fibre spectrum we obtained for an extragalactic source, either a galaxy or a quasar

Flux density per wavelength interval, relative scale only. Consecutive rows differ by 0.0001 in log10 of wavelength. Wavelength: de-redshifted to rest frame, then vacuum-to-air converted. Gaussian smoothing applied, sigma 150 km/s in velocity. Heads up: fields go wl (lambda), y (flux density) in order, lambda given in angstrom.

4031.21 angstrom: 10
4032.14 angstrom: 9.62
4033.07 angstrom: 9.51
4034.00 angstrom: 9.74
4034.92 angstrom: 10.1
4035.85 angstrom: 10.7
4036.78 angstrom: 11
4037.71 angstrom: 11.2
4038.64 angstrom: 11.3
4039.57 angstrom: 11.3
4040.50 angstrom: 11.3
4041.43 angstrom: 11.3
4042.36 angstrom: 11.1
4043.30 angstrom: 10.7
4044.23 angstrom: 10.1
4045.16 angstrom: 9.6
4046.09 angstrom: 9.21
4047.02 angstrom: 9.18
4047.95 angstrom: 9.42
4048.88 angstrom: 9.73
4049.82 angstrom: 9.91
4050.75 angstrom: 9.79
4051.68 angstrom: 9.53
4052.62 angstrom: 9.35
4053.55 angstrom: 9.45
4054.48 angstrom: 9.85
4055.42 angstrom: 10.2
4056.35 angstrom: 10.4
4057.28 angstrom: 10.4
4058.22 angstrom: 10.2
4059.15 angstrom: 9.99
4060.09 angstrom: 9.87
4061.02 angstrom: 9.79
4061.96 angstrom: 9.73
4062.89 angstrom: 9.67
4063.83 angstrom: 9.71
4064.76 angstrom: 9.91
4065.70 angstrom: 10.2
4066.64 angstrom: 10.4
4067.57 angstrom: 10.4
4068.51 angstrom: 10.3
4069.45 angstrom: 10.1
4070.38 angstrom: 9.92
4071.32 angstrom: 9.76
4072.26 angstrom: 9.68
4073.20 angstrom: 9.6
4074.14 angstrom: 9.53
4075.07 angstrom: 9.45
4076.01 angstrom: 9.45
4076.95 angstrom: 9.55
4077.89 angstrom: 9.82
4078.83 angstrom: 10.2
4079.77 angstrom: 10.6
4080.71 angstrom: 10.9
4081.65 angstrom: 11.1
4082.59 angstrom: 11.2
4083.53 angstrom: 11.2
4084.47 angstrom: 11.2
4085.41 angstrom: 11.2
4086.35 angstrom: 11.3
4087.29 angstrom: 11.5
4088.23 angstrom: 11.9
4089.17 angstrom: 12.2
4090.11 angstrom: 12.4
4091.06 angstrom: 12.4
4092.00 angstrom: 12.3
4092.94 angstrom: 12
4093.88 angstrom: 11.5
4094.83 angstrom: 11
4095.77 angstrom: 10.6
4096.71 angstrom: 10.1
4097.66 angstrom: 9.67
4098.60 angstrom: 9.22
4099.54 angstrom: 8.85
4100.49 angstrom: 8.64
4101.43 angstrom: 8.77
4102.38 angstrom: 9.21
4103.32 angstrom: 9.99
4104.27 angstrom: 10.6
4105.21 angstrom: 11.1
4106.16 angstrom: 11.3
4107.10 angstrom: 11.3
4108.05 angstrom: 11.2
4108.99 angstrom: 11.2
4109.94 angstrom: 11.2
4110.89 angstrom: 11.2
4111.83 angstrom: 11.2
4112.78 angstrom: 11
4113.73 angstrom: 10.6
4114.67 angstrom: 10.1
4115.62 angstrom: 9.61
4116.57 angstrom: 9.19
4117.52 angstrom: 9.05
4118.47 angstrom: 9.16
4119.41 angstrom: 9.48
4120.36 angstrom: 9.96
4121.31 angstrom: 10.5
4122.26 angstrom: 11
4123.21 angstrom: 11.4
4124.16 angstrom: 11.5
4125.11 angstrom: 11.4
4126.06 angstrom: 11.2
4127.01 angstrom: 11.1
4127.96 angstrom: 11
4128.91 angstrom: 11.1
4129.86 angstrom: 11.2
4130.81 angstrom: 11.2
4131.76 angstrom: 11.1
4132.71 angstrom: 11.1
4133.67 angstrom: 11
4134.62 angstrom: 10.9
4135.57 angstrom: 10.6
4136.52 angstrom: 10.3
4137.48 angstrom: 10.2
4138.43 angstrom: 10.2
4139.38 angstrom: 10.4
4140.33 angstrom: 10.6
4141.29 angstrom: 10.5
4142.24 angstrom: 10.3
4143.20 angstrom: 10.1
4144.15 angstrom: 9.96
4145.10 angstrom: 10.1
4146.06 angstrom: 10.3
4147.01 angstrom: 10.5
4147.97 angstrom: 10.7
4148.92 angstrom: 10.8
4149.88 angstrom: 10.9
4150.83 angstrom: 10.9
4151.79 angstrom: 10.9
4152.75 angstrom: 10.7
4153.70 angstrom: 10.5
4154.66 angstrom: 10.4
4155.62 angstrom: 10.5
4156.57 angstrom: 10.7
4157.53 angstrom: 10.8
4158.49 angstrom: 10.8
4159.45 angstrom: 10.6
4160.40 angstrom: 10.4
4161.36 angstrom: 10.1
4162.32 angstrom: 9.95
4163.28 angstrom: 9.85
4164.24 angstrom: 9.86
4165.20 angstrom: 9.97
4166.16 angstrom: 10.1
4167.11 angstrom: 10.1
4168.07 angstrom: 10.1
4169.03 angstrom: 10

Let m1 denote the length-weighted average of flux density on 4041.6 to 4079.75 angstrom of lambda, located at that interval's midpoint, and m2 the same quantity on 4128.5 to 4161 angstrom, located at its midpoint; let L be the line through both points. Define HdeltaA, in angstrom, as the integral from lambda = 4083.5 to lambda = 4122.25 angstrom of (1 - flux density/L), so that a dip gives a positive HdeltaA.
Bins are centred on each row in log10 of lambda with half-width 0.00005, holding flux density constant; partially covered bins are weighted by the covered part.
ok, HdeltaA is -1.43 angstrom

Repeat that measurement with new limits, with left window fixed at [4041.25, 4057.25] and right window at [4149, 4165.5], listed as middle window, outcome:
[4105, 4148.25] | -1.35 angstrom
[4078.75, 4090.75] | -1.49 angstrom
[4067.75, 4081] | 0.17 angstrom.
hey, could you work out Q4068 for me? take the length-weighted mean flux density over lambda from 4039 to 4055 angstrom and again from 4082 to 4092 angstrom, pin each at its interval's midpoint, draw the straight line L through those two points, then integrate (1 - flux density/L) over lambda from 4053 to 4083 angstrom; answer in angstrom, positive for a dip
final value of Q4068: 2.37 angstrom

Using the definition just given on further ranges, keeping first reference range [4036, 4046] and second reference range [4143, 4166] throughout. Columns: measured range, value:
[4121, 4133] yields -0.71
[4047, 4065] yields 1.58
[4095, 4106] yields 0.86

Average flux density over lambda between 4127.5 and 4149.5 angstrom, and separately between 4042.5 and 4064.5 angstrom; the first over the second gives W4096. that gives 1.1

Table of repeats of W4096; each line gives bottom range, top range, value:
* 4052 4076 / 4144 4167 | 1.05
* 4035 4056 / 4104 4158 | 1.04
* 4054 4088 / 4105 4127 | 1.04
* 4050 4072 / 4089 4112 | 1.08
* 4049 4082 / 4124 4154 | 1.08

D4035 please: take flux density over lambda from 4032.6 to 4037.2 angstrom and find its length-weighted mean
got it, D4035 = 10.2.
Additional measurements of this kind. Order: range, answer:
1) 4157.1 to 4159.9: 10.7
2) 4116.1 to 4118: 9.1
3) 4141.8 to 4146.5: 10.1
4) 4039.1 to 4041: 11.3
